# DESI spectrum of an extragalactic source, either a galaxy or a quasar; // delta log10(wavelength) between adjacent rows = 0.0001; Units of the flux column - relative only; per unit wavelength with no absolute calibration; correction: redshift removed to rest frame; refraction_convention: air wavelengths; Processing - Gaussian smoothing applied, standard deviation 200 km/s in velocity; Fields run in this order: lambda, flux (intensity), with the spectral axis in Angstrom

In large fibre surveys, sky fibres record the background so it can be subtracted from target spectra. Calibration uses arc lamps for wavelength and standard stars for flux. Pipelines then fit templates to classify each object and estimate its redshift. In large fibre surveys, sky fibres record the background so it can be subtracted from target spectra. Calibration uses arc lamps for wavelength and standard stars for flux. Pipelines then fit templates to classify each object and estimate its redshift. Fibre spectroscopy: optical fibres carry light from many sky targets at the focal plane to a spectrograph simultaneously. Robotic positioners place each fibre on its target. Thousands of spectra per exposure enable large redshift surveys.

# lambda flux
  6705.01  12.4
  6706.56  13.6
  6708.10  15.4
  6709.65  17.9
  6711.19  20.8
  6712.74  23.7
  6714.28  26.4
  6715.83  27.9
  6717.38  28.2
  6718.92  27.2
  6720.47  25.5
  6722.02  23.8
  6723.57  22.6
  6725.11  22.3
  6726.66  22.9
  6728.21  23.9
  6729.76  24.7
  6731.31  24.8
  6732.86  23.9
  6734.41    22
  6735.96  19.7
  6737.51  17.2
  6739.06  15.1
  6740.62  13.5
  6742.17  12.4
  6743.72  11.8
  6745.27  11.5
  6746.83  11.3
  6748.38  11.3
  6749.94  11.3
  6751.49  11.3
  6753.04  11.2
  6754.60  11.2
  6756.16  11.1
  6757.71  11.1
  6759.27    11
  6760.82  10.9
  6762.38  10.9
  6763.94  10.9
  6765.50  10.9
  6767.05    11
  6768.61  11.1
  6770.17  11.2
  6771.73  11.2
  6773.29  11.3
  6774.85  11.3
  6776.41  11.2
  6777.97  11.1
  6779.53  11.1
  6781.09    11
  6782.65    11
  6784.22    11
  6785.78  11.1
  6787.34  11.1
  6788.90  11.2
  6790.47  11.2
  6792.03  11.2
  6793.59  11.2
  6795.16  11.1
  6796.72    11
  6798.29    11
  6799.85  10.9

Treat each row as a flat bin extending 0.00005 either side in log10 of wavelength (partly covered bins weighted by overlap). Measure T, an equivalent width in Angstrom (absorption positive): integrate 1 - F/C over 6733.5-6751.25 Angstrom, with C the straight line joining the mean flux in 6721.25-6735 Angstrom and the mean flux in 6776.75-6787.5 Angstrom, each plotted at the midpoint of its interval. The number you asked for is 5.33 Angstrom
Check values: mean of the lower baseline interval 23.5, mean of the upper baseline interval 11.1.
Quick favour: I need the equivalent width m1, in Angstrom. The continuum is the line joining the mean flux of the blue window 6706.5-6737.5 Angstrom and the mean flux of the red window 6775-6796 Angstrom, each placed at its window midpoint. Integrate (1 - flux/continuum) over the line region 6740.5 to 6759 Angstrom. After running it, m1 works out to 6.5 Angstrom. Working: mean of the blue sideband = 22.9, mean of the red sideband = 11.1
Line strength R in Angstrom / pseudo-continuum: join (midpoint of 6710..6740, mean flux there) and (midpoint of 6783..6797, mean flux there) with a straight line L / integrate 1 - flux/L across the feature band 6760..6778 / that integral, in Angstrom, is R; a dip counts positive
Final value 4.6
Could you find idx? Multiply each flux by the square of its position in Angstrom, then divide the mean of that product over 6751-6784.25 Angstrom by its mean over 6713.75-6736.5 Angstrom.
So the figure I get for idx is 0.46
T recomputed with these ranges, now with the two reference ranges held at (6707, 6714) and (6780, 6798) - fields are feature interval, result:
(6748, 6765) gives 4.1 Angstrom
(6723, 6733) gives -3.3 Angstrom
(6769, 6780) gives 1.3 Angstrom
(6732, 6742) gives -0.8 Angstrom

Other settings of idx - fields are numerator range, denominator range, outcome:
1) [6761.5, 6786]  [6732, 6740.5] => 0.58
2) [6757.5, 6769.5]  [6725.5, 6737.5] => 0.49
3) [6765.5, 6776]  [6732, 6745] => 0.67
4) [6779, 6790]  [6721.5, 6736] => 0.48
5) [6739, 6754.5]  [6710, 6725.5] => 0.48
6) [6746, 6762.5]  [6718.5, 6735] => 0.47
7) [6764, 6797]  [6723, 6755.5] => 0.67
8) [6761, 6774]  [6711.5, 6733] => 0.45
